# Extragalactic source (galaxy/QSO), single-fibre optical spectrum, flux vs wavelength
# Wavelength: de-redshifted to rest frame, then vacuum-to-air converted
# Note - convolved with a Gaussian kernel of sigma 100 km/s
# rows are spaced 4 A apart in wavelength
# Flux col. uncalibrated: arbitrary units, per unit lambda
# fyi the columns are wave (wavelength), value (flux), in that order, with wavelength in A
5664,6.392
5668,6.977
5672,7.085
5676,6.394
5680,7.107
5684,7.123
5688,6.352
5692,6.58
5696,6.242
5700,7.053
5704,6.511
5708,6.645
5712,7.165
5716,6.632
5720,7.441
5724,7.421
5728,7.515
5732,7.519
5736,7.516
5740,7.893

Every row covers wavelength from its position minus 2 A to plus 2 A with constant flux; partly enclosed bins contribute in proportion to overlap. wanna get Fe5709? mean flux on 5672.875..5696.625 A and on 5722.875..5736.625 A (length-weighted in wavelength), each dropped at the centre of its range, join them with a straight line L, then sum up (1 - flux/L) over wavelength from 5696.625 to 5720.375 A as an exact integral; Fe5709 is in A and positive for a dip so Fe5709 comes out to 0.9 A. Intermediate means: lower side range 6.68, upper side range 7.49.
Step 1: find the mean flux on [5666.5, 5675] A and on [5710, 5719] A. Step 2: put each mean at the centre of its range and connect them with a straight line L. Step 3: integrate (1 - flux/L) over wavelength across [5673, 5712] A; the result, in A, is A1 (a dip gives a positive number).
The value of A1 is 1.4 A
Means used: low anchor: 6.96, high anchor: 6.96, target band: 6.7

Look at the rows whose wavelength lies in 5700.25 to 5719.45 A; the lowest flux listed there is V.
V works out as 6.511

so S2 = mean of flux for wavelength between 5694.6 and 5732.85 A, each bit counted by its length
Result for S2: 7.01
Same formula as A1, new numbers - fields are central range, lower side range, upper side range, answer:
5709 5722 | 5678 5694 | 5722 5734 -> 0.41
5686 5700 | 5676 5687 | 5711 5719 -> 0.88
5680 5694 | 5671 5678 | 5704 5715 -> -0.03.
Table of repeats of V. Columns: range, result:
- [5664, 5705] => 6.242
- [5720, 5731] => 7.421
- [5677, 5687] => 7.107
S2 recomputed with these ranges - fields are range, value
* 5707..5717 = 6.85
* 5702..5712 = 6.7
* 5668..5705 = 6.74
